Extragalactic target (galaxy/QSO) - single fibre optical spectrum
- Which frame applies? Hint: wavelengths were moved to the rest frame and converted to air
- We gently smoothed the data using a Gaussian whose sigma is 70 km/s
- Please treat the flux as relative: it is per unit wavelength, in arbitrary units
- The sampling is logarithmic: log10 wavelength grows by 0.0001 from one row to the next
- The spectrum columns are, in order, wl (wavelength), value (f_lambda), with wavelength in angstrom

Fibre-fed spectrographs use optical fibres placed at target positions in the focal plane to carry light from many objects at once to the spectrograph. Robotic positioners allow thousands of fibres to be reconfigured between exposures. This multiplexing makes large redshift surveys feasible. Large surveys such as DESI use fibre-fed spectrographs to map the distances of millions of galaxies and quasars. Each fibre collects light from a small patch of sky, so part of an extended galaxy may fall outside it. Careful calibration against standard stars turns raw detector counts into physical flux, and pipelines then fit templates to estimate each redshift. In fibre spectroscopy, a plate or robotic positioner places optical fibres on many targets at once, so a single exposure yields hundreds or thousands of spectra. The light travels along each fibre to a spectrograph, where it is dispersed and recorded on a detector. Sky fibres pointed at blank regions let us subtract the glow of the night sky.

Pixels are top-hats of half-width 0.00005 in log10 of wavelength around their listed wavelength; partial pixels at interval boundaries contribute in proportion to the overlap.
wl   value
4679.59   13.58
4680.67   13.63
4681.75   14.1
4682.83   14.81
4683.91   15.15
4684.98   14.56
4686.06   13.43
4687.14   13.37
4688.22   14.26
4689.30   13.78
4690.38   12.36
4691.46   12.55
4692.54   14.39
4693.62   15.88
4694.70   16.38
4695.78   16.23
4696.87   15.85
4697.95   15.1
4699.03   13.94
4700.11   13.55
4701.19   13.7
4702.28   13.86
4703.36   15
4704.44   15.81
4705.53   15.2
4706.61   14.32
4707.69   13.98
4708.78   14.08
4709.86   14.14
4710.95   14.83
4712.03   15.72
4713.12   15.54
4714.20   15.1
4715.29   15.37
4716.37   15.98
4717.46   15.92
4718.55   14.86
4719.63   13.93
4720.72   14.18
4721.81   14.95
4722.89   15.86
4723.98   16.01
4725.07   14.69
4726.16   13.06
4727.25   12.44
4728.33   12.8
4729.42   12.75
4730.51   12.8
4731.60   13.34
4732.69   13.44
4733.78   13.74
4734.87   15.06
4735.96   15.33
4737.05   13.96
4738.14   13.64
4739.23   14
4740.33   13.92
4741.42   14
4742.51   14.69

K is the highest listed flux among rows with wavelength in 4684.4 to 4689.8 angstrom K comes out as 14.56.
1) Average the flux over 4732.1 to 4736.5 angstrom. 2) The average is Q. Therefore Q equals 14.4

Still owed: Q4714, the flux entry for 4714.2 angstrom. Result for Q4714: 15.1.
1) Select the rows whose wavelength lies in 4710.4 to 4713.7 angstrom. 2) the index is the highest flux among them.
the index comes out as 15.72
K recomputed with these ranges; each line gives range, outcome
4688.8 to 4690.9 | 13.78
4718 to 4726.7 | 16.01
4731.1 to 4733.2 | 13.44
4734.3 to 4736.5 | 15.33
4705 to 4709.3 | 15.2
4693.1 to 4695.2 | 16.38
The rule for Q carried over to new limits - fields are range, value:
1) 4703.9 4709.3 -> 14.7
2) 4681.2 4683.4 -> 14.4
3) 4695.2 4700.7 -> 14.9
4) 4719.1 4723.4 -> 14.7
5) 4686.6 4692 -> 13.3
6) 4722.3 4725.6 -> 15.5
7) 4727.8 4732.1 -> 12.9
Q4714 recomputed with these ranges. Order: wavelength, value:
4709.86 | 14.14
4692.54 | 14.39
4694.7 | 16.38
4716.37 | 15.98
